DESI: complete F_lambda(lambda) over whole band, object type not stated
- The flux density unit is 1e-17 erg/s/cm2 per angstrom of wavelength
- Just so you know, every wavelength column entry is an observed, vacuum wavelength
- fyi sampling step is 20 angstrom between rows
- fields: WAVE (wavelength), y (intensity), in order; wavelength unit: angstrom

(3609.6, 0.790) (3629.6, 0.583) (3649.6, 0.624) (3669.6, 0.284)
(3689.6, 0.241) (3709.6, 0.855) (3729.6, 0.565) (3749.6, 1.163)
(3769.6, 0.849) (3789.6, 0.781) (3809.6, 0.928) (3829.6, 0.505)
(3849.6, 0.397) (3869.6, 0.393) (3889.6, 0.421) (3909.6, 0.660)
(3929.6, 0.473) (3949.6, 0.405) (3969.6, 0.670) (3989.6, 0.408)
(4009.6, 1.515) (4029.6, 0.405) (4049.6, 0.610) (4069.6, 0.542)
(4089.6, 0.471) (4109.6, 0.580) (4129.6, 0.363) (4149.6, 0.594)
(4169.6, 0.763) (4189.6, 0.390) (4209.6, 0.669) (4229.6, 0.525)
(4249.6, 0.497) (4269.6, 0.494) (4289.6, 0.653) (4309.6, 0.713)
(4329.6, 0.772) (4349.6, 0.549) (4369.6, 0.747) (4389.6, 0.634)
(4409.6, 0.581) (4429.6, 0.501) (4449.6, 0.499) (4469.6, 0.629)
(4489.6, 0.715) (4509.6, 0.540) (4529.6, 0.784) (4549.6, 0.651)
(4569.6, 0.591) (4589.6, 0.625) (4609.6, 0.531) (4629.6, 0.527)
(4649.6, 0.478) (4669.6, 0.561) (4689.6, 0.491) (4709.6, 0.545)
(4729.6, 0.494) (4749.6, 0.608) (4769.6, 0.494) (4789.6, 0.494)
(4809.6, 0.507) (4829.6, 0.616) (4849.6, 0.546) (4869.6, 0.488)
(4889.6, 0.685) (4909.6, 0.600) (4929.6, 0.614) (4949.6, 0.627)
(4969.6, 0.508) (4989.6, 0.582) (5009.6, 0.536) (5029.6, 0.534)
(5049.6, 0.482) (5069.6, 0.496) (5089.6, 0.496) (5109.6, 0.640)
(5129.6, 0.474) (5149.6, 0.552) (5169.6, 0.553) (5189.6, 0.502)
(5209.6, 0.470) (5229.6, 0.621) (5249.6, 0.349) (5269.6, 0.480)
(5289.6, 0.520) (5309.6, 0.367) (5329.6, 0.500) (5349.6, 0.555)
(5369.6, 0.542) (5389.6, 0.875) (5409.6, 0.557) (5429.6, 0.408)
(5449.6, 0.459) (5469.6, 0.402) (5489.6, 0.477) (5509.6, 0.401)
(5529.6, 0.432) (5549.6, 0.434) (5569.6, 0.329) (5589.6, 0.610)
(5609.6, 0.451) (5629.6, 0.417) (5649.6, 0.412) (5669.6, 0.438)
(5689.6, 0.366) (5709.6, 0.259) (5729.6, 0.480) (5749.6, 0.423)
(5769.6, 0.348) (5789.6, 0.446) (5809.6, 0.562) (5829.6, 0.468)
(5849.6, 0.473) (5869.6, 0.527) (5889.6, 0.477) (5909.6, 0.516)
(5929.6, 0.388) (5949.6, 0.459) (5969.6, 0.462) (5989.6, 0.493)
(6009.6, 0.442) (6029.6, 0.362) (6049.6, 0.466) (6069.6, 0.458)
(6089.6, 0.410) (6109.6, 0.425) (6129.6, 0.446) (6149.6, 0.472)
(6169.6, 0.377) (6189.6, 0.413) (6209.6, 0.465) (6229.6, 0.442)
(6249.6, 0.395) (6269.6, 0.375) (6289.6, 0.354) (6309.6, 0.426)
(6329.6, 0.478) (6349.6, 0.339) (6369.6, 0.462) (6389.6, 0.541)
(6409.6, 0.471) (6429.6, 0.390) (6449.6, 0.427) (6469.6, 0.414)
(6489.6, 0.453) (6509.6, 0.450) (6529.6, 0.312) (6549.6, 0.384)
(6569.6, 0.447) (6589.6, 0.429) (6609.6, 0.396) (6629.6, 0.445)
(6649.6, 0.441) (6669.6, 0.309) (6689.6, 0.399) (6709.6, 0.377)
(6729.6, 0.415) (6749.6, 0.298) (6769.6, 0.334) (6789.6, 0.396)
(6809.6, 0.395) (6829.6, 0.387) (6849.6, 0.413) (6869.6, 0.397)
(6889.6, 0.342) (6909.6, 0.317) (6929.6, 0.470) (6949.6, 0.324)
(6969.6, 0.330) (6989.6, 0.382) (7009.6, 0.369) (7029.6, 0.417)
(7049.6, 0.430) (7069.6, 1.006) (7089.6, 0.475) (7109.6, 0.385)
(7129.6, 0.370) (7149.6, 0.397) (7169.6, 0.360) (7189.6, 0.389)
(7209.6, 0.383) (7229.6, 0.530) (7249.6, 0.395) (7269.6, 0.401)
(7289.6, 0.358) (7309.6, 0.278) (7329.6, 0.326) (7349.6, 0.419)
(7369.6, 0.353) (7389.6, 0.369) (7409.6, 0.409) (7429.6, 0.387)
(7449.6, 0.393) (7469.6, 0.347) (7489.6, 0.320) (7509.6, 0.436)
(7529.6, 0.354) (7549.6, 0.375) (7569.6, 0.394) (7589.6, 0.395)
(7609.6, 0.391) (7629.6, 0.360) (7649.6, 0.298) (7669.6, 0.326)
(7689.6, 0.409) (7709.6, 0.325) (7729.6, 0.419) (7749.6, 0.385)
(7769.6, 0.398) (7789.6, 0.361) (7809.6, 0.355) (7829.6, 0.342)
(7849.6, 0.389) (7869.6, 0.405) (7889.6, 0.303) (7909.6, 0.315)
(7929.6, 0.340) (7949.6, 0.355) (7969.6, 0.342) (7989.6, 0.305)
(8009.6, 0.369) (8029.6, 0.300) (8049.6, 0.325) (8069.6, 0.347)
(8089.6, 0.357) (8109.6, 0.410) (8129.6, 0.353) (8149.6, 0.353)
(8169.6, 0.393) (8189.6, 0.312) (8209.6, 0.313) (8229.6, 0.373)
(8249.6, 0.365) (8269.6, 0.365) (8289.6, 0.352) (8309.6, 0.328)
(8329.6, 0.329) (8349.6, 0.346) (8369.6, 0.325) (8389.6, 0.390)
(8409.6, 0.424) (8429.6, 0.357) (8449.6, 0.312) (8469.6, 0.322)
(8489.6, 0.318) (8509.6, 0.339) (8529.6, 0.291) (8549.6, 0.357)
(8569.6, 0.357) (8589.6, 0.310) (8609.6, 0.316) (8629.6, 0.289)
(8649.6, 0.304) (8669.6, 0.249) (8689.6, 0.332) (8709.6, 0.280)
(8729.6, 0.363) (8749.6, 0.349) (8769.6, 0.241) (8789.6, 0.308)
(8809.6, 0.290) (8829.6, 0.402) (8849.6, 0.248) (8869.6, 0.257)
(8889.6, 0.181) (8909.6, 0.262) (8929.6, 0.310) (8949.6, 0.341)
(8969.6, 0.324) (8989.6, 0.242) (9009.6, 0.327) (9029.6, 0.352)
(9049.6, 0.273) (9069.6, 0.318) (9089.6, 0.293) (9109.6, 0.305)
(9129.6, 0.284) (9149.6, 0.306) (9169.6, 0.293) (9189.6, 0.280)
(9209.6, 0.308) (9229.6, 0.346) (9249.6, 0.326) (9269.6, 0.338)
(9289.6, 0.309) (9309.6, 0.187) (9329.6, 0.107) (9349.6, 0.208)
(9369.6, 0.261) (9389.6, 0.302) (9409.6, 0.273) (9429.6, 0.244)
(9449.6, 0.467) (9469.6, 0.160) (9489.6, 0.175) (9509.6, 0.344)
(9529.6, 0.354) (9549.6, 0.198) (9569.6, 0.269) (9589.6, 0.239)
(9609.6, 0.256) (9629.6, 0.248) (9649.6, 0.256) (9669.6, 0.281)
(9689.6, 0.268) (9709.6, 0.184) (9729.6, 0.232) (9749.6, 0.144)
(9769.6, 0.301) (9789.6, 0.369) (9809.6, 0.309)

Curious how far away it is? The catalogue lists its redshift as 0.077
